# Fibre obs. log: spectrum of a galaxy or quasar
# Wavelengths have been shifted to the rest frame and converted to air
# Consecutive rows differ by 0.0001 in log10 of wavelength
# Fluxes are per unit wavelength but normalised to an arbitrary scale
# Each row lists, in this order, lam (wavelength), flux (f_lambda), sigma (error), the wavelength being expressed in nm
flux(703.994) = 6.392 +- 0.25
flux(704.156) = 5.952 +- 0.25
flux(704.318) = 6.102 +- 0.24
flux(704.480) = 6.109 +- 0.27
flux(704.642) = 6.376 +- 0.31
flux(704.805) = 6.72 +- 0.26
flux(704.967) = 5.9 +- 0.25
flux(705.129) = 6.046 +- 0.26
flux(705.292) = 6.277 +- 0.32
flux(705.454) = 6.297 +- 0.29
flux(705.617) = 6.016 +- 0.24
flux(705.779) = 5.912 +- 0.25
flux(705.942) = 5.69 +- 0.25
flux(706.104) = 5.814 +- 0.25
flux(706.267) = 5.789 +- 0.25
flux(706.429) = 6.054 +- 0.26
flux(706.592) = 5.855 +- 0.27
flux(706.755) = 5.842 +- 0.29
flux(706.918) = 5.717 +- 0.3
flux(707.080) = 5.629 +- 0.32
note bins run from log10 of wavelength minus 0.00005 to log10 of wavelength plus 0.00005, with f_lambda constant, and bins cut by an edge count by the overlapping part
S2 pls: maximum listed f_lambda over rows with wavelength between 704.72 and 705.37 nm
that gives 6.72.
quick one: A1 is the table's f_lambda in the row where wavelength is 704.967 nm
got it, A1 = 5.9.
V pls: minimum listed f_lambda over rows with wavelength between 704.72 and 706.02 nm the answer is 5.69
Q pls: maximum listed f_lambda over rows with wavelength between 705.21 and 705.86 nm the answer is 6.297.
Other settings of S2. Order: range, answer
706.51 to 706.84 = 5.855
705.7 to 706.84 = 6.054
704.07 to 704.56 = 6.109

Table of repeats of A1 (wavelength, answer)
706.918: 5.717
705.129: 6.046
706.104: 5.814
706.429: 6.054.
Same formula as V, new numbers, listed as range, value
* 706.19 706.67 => 5.789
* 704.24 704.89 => 6.102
